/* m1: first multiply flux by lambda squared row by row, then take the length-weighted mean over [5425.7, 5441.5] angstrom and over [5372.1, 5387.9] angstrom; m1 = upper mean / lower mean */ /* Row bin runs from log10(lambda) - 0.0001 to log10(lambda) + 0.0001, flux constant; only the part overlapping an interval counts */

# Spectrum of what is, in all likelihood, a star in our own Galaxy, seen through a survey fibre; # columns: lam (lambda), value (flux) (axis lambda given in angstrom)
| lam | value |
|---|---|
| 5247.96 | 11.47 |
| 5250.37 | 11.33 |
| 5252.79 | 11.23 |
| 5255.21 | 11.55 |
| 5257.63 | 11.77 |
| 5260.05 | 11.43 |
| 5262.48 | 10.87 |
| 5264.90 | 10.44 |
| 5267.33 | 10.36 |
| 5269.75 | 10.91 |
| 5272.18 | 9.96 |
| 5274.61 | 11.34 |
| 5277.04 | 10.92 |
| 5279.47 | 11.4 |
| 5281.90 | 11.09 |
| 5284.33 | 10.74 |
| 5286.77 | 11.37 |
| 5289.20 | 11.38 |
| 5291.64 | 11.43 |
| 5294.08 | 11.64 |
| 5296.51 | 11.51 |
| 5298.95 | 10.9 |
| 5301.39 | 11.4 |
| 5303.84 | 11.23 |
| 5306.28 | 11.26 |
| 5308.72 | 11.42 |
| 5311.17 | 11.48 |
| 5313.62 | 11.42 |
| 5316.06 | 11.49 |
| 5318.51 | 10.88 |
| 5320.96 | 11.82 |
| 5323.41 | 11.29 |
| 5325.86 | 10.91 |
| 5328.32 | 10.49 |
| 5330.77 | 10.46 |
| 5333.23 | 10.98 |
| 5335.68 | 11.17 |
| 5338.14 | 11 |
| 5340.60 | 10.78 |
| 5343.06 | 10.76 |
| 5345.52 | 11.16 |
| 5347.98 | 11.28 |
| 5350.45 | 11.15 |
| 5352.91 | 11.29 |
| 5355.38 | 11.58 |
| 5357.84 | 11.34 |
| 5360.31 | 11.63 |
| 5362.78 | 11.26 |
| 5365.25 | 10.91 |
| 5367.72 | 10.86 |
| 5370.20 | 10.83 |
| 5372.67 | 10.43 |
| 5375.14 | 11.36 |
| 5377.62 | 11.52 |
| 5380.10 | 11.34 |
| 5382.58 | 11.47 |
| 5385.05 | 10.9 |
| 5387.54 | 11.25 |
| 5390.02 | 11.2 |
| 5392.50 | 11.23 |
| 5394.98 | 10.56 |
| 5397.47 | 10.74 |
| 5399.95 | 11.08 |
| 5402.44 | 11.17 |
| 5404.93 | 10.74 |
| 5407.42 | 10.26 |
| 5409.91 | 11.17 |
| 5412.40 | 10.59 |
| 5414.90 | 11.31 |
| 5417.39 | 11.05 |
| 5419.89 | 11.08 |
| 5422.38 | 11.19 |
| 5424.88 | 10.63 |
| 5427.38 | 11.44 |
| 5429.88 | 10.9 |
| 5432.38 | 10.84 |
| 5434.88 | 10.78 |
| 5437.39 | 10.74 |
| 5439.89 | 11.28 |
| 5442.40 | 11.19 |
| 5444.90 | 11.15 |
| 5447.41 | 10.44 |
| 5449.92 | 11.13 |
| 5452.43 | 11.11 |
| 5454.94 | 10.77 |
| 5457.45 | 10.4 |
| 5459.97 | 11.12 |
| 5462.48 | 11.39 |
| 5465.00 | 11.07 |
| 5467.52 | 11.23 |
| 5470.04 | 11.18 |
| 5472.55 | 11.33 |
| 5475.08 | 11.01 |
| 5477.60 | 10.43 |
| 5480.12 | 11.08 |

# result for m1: 1.00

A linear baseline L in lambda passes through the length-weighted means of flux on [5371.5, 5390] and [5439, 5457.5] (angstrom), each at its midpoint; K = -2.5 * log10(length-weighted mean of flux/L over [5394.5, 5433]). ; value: 0.014 mag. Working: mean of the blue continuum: 11.2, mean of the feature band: 10.9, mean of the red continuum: 11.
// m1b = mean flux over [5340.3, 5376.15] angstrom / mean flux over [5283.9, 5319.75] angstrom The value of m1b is 0.98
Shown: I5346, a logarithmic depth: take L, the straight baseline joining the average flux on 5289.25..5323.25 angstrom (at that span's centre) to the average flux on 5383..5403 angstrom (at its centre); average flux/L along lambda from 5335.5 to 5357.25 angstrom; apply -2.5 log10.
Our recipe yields 0.01 mag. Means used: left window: 11.4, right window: 11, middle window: 11.1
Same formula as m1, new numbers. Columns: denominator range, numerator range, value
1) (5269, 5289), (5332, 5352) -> 1.03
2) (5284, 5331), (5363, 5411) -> 1.01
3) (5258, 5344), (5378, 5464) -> 1.04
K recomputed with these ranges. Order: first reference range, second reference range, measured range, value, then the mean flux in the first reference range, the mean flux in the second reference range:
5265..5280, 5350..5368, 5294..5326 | -0.03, 10.8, 11.3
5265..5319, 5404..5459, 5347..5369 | -0.02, 11.2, 10.9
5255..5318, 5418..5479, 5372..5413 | 0.00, 11.2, 11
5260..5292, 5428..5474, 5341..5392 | -0.02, 10.9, 11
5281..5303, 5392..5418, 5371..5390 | -0.02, 11.3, 10.9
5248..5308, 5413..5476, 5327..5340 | 0.03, 11.2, 11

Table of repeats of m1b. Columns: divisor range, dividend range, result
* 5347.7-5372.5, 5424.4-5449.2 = 0.98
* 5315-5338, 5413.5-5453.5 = 1.00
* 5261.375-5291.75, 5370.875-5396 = 1.02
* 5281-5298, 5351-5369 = 1.00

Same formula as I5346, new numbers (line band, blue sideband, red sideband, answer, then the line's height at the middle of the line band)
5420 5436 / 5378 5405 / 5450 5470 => 0.01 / 11.1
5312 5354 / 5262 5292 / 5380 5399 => -0.01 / 11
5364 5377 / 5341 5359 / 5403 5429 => 0.02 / 11.1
